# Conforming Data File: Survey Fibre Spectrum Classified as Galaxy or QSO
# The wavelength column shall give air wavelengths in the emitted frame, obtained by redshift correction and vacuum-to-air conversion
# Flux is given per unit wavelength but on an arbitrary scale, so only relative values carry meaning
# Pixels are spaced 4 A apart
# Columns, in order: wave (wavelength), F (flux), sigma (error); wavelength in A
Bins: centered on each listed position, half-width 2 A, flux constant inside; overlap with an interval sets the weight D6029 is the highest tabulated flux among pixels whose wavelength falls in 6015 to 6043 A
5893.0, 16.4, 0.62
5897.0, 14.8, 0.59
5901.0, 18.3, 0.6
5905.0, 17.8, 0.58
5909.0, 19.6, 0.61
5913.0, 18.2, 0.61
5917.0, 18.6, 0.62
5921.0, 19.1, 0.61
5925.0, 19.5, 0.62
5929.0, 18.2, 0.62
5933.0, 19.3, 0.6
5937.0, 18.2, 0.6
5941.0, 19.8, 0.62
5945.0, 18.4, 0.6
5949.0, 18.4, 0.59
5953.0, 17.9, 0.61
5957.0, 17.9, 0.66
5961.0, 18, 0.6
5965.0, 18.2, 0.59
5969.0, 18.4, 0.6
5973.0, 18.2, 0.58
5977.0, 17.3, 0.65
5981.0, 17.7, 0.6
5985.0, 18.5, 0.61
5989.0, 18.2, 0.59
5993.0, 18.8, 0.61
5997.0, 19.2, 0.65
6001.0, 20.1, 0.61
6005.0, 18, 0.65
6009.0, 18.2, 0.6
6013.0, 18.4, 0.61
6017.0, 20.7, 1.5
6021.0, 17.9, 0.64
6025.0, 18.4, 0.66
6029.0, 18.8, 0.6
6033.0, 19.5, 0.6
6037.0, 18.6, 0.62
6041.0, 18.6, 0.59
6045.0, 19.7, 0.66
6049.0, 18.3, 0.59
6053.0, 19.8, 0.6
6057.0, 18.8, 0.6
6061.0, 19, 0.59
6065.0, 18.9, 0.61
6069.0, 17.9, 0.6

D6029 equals 20.7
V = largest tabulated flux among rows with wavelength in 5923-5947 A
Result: 19.8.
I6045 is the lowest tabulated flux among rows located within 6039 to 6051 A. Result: 18.3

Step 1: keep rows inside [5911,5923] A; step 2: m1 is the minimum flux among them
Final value 18.2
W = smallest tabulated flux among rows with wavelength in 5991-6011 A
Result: 18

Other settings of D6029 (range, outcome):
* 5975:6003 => 20.1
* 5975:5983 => 17.7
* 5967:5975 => 18.4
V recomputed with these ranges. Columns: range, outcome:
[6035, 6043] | 18.6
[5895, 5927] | 19.6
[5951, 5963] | 18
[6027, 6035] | 19.5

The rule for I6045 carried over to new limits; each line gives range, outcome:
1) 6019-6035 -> 17.9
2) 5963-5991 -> 17.3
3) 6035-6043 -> 18.6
